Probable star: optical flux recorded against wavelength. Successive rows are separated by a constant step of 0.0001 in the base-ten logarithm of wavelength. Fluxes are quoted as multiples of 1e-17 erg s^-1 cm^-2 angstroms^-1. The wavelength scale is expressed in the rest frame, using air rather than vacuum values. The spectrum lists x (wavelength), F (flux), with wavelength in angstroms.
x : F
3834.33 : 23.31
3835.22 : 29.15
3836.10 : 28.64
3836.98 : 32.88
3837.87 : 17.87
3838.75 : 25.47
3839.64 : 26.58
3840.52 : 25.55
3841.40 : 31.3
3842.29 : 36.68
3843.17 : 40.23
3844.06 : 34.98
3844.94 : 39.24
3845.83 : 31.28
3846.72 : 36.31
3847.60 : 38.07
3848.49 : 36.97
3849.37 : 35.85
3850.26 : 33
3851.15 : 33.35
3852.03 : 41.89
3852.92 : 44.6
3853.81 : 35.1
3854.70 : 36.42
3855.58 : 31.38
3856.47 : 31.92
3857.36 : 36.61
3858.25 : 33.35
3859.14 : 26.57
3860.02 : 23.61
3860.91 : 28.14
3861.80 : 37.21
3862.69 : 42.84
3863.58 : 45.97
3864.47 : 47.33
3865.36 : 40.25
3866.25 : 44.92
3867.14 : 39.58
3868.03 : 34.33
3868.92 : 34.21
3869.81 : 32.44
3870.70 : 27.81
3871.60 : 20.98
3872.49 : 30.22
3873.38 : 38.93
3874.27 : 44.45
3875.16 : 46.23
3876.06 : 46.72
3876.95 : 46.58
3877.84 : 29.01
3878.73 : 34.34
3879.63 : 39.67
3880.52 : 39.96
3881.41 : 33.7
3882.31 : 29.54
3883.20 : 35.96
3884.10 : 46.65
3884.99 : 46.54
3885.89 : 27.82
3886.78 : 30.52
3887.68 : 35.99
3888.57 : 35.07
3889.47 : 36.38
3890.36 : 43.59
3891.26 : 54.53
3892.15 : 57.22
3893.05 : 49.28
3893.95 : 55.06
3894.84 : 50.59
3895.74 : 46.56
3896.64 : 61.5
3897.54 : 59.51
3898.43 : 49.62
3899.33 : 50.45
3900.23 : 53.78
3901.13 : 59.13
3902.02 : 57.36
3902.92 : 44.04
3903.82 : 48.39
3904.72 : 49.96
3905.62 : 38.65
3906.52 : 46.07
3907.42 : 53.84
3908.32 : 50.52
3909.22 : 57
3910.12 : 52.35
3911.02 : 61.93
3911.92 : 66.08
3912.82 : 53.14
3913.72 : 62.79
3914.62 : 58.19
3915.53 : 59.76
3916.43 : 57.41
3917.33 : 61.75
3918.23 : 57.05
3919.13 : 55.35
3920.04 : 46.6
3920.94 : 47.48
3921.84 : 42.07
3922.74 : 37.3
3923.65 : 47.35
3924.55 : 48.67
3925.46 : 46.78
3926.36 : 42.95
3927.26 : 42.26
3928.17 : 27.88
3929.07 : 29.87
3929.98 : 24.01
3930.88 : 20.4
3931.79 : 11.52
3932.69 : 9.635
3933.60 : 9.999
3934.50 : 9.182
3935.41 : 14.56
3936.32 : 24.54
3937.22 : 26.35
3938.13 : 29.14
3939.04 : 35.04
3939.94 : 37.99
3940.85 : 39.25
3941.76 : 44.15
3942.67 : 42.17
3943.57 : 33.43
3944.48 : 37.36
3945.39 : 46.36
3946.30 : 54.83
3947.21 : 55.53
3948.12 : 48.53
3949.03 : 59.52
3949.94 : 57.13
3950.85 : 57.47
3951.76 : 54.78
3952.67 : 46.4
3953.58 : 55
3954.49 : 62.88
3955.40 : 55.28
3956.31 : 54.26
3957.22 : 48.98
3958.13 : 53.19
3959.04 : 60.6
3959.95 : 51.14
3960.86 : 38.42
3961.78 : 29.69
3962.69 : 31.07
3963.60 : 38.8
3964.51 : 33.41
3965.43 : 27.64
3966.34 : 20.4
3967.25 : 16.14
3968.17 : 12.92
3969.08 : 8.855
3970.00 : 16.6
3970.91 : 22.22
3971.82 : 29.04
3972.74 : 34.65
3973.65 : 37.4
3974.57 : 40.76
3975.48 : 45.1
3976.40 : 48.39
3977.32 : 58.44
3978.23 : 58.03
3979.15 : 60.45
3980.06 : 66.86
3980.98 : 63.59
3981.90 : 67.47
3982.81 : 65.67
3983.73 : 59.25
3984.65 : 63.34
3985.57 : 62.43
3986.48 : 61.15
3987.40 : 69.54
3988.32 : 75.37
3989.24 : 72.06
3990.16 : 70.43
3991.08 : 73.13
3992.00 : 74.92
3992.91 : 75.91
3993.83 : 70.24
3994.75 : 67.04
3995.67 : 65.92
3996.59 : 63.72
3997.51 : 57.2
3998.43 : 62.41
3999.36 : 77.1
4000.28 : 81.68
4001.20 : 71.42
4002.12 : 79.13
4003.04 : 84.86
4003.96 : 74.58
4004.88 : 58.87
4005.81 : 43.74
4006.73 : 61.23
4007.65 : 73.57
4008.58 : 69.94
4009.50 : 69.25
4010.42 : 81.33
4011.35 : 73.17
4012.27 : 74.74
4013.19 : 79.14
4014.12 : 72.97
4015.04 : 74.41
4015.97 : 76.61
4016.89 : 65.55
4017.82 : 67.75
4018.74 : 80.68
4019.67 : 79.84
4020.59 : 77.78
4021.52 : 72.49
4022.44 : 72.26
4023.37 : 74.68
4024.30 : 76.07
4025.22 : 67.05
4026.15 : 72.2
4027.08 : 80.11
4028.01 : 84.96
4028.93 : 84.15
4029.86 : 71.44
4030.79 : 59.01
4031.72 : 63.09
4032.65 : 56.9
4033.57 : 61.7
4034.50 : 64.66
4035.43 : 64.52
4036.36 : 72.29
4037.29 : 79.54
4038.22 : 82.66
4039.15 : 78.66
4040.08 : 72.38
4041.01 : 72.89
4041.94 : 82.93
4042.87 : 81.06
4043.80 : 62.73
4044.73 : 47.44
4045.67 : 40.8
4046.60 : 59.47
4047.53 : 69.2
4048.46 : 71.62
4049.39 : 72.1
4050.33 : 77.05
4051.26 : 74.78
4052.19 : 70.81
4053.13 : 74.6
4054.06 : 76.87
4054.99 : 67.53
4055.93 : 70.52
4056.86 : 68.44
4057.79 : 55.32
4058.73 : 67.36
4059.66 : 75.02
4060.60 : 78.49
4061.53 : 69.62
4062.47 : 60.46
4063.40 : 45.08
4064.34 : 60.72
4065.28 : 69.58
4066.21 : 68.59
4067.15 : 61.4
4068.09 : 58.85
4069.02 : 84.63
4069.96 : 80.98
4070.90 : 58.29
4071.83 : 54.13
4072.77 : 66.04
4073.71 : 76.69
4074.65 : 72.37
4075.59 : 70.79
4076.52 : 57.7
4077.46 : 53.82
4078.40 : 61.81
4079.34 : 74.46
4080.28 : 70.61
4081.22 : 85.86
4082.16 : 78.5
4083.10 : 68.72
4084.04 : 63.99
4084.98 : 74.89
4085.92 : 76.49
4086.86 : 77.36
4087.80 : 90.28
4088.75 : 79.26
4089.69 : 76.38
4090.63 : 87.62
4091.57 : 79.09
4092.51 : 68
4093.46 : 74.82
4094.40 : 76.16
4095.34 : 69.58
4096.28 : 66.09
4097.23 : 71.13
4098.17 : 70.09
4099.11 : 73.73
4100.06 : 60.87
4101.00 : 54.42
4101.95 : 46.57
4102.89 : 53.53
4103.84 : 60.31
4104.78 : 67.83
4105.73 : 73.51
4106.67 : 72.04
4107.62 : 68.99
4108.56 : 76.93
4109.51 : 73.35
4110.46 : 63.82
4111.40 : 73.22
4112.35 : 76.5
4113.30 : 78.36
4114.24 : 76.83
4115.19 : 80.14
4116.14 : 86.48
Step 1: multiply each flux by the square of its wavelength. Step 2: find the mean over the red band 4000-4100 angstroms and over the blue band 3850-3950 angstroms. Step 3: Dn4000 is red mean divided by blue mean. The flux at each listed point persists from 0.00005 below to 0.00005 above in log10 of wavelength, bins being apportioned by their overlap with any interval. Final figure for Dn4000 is 1.84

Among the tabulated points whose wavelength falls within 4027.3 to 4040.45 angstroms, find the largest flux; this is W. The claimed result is 84.96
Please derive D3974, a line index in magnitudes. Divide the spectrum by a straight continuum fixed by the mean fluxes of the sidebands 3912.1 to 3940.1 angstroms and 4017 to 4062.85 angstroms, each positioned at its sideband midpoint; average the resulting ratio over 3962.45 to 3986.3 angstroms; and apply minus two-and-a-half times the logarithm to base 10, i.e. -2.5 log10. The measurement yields 0.24 mag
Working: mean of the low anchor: 38.2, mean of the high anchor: 70.7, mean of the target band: 42.2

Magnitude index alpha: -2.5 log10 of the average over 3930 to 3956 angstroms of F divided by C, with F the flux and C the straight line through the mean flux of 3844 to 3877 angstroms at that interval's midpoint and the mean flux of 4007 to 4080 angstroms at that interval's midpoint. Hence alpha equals 0.33 mag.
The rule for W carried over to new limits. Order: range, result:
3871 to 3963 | 66.08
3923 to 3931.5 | 48.67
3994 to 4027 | 84.86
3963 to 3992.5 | 75.37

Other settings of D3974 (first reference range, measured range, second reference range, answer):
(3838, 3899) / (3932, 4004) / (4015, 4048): 0.20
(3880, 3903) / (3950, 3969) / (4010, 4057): 0.35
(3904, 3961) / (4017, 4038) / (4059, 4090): -0.17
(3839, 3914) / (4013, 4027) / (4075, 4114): -0.22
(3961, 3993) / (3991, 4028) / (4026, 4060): -0.22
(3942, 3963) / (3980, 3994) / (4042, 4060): -0.22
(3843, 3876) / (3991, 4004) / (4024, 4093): -0.20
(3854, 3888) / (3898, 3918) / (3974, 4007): -0.20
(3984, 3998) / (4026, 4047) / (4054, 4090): -0.01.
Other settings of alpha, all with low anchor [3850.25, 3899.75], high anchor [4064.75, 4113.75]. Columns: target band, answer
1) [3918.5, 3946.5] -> 0.36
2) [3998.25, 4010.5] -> -0.21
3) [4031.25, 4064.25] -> -0.06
